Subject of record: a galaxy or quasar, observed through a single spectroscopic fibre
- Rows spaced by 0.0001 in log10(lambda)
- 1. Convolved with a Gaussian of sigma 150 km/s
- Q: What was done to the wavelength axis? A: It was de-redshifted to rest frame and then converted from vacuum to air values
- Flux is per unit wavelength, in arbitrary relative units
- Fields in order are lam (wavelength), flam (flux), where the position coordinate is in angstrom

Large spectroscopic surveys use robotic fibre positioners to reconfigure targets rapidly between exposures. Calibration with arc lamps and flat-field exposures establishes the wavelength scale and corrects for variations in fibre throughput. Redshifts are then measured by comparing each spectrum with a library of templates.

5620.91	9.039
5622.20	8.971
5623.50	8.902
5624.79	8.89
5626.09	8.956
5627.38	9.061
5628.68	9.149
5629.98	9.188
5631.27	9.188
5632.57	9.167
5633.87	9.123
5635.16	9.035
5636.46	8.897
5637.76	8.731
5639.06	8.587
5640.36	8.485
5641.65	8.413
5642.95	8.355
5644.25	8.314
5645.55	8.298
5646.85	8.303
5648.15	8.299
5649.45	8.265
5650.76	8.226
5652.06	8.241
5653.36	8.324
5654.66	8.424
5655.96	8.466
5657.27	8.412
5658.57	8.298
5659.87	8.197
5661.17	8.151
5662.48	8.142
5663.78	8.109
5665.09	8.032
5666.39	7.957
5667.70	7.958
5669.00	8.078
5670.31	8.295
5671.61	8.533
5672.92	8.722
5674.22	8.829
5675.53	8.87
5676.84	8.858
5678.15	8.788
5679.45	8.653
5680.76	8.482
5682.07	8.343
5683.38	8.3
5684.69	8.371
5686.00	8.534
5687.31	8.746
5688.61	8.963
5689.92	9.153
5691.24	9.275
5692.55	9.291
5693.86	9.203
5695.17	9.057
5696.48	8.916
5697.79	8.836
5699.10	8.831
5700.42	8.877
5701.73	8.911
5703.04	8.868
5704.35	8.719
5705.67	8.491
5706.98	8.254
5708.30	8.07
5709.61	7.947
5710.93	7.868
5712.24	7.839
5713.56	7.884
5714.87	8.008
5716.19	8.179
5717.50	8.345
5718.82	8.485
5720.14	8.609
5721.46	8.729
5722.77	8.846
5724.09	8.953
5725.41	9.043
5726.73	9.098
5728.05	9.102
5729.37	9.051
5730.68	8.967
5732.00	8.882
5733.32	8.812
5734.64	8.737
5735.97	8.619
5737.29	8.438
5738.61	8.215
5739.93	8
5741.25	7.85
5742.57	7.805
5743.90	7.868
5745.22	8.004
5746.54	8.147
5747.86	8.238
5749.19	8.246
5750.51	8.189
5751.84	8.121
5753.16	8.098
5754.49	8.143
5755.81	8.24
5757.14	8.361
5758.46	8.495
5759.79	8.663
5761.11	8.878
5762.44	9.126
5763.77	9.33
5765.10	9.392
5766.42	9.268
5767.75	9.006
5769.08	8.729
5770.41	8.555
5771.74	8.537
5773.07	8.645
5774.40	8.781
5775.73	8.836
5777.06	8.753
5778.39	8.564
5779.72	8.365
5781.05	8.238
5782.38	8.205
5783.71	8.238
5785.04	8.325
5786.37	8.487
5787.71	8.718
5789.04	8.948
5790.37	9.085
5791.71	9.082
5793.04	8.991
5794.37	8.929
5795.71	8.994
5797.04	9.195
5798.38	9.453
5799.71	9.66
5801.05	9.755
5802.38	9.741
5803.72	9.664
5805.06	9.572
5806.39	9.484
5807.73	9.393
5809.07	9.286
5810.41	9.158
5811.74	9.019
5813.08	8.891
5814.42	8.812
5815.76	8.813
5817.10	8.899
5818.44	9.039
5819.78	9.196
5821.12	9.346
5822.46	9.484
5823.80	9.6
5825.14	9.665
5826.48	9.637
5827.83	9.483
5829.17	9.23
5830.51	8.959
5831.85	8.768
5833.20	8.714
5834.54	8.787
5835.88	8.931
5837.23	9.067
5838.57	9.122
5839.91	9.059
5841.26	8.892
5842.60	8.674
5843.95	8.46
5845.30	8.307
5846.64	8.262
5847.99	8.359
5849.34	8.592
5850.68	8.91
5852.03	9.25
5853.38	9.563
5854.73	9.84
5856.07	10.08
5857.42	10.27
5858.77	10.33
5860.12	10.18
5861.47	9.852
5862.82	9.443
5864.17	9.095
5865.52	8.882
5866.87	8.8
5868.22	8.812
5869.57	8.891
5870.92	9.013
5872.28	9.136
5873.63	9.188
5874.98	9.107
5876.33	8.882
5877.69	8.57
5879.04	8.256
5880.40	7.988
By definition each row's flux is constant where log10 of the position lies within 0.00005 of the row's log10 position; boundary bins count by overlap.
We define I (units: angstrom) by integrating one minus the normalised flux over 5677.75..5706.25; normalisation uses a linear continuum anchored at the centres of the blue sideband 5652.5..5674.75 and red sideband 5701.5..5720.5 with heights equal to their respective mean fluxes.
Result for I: -1.8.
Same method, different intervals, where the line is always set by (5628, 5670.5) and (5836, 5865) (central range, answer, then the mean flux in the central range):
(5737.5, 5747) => 0.9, 8.01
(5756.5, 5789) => 0.8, 8.69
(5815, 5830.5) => -0.3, 9.29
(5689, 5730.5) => 0.0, 8.67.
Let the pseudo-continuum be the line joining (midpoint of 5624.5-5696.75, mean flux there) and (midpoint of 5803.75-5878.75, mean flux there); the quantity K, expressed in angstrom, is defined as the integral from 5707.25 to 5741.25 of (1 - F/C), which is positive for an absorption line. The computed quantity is 1.2 angstrom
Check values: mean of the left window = 8.6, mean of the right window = 9.15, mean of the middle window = 8.49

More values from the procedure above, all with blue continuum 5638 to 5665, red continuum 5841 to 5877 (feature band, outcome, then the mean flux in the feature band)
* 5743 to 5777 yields 0.78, 8.55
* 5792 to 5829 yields -1.41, 9.3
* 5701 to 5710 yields 0.05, 8.49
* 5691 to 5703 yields -0.72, 9.01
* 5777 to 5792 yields 0.49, 8.57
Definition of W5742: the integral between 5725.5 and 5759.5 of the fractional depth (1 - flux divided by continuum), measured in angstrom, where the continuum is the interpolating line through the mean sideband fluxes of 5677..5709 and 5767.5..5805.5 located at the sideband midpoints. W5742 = 1.6 angstrom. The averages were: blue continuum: 8.75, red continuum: 8.89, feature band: 8.4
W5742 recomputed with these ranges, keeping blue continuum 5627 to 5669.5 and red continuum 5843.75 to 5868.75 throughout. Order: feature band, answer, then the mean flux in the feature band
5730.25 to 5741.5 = 0.4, 8.51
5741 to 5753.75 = 1.1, 8.06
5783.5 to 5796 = 0.3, 8.79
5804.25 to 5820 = -0.1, 9.13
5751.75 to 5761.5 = 0.6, 8.38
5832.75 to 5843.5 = 0.3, 8.9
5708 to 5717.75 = 0.8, 8.01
